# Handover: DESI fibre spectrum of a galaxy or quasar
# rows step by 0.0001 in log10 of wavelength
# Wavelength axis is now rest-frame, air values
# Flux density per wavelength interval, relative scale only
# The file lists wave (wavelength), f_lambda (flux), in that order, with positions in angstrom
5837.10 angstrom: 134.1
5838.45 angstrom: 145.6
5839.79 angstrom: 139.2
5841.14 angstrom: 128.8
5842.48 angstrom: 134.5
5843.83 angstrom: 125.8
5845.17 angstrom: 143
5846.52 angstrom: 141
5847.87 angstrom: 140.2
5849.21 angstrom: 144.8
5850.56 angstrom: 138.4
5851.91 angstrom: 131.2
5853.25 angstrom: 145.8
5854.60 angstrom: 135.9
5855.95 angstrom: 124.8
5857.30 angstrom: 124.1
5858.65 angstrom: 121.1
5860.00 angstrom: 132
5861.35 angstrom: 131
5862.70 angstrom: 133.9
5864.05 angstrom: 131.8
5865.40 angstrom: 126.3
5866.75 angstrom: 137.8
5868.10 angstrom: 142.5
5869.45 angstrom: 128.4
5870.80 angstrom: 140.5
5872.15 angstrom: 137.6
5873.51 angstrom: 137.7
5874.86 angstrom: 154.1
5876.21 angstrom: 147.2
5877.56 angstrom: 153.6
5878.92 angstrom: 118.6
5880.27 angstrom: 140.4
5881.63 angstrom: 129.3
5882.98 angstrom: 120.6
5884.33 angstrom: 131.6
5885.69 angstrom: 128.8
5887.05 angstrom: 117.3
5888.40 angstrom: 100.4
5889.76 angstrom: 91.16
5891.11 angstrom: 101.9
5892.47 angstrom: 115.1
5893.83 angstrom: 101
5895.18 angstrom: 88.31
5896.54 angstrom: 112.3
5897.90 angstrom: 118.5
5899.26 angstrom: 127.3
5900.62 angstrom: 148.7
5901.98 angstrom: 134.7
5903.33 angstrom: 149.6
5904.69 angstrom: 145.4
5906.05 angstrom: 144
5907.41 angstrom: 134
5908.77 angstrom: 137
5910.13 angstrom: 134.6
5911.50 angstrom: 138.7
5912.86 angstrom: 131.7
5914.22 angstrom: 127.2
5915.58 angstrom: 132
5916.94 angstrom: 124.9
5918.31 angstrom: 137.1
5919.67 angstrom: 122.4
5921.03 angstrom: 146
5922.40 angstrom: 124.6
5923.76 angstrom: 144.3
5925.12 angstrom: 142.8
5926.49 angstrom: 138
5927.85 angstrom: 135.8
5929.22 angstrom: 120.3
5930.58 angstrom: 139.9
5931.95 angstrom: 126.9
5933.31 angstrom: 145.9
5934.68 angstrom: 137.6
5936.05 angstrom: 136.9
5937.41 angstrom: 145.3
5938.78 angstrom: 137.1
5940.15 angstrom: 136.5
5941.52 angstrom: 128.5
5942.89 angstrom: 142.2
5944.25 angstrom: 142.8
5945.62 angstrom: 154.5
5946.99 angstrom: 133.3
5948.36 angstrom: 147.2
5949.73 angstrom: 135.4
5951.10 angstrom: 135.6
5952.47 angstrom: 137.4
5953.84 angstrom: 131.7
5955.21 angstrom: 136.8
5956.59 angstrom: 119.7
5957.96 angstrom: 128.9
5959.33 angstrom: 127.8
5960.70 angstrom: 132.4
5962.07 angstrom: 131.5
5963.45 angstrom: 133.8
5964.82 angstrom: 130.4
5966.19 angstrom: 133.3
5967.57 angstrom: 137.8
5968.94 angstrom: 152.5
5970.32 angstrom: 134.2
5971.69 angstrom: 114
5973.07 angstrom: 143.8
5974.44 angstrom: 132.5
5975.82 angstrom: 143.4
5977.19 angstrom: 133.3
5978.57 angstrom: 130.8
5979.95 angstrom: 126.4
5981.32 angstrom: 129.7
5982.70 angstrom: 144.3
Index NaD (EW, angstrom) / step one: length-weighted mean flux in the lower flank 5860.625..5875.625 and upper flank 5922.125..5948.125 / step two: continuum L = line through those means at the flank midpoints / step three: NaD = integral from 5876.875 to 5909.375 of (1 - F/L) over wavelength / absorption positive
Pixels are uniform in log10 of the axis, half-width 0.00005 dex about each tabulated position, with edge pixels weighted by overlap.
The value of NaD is 3.0 angstrom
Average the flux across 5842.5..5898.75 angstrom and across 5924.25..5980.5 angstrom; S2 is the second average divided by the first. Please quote 1.1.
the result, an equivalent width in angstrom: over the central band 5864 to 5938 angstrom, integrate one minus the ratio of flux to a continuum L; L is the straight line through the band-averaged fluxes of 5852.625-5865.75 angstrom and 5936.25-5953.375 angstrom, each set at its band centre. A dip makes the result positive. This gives 2.2 angstrom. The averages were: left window 131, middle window 131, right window 140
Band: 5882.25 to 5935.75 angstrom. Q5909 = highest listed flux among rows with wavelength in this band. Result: 149.6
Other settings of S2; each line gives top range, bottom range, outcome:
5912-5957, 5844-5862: 1.01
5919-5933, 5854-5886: 1.01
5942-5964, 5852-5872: 1.02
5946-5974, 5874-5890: 1.04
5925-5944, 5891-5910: 1.08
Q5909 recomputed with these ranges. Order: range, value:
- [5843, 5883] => 154.1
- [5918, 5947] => 154.5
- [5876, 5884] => 153.6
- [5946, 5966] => 147.2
